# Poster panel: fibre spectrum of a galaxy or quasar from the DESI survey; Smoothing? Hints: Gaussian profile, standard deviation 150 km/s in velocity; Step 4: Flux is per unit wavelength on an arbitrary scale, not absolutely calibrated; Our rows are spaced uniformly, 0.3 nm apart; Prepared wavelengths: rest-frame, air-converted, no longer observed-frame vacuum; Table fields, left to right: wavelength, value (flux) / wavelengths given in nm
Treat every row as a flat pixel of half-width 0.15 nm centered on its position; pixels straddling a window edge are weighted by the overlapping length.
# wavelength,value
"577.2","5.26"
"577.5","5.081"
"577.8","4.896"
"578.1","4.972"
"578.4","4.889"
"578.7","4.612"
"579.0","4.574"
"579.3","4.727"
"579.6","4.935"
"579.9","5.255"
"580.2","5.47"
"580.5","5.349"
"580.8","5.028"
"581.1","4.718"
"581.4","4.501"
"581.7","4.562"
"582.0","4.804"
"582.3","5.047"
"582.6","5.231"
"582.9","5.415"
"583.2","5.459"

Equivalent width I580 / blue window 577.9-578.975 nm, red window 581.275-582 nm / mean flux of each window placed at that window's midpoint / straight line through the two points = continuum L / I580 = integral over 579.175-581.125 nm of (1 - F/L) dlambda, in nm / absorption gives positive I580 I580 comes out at -0.17 nm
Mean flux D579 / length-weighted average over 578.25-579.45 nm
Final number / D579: 4.7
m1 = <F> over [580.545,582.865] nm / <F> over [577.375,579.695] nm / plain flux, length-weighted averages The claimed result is 1.0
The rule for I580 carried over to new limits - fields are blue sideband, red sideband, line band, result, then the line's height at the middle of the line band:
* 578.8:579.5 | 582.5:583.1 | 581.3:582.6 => 0.099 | 5.19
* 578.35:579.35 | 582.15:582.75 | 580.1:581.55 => -0.021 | 4.93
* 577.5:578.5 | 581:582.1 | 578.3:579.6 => 0.038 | 4.86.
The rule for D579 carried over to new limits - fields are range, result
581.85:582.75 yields 5.03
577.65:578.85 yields 4.84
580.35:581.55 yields 4.9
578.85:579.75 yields 4.75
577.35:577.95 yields 4.99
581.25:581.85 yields 4.53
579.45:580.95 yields 5.21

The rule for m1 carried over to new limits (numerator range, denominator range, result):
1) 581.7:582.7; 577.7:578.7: 1.02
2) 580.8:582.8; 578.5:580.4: 0.98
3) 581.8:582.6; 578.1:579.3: 1.05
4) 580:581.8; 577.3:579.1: 1.02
